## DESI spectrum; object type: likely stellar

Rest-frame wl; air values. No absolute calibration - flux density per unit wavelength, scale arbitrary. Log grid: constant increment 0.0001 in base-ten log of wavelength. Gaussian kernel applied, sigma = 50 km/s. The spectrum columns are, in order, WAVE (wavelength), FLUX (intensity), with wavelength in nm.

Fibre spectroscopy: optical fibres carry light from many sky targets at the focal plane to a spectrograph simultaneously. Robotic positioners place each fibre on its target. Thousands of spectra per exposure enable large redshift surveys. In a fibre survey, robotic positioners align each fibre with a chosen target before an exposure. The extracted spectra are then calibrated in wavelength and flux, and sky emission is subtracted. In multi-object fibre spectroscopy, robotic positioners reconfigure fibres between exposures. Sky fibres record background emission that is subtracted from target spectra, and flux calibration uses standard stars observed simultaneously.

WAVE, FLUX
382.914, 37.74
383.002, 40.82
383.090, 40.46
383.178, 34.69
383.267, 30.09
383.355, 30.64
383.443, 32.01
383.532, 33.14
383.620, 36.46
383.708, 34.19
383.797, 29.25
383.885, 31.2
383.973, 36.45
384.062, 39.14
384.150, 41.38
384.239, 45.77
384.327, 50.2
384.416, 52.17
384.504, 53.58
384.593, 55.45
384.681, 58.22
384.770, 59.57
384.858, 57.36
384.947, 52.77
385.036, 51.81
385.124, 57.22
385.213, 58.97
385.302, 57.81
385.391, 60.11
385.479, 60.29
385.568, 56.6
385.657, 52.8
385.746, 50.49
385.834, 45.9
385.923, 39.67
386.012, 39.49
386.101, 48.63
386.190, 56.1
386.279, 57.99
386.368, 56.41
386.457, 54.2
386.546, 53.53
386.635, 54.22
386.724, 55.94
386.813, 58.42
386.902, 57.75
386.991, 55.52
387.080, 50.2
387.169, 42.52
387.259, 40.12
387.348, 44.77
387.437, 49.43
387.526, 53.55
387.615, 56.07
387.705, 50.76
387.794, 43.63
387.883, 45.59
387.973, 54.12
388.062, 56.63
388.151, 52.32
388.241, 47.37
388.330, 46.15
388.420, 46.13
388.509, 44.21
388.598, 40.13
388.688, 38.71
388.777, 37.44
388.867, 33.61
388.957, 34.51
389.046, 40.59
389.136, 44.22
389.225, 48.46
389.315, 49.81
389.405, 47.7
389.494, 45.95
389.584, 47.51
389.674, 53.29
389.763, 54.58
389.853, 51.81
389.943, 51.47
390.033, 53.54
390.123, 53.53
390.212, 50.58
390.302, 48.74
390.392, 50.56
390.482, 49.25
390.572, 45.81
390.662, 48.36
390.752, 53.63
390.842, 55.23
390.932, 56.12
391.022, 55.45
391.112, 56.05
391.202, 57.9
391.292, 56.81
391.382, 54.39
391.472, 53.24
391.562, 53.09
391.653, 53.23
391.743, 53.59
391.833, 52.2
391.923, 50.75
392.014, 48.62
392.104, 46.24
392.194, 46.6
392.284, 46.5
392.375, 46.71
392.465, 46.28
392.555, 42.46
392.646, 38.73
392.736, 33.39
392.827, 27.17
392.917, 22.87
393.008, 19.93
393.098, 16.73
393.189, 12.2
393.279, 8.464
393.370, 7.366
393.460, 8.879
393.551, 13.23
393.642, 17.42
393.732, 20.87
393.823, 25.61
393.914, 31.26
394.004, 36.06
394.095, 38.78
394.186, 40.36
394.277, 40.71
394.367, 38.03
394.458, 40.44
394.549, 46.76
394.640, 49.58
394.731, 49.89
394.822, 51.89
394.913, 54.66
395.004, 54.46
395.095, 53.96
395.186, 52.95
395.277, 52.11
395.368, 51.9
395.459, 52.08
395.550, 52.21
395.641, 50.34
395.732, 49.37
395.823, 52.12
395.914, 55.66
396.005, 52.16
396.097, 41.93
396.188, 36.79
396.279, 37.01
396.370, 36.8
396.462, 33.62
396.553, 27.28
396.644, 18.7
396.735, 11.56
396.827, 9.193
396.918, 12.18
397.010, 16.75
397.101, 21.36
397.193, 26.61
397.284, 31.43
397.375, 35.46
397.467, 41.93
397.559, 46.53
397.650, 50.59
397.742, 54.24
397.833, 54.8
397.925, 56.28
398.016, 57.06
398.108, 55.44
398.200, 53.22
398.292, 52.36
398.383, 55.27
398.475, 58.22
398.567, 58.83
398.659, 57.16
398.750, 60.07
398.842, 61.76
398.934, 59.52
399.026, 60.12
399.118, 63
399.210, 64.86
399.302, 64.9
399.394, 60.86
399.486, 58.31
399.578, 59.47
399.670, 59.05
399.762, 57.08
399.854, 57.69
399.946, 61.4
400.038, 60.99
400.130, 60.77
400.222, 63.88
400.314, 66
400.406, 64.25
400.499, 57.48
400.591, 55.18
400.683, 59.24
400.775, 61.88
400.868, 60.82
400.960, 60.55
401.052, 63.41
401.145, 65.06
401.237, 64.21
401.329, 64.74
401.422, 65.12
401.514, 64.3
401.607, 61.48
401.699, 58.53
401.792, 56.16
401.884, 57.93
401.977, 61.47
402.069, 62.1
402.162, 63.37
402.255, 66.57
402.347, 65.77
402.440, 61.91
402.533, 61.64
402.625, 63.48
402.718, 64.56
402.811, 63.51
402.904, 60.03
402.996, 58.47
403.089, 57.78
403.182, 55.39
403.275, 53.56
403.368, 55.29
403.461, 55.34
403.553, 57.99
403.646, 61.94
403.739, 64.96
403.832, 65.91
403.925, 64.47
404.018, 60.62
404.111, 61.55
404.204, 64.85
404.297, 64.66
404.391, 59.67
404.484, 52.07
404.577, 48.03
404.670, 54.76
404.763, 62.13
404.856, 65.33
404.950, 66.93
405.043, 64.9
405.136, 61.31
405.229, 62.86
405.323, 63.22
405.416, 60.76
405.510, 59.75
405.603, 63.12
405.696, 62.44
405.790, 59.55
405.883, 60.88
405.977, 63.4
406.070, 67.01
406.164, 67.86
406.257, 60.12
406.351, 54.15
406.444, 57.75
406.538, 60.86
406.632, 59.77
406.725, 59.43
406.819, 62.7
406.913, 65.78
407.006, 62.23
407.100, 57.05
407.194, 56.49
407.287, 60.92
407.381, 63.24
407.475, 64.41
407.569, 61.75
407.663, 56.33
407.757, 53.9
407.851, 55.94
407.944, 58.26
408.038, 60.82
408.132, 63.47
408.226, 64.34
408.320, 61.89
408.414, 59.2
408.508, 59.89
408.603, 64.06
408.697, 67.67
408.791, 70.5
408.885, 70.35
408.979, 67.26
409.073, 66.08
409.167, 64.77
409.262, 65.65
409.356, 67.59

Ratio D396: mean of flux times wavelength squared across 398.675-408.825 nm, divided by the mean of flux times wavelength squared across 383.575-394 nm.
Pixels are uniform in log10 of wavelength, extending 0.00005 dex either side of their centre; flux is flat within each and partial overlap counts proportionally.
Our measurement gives 1.45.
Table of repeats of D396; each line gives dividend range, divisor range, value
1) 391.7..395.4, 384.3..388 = 0.74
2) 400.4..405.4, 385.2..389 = 1.33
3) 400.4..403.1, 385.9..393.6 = 1.44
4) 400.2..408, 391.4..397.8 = 1.69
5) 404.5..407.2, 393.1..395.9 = 1.68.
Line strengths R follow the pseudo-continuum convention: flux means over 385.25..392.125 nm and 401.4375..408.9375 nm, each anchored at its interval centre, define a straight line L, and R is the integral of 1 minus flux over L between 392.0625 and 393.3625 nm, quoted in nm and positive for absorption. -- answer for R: 0.521 nm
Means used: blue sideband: 50.3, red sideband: 61.2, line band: 31.7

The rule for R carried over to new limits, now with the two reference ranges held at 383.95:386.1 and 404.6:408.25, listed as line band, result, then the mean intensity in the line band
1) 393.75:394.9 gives 0.31 nm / 40.7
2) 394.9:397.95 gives 0.87 nm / 40.5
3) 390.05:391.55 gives 0.03 nm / 52.9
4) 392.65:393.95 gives 0.84 nm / 19.5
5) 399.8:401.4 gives -0.09 nm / 61.7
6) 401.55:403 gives -0.06 nm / 61.8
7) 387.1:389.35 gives 0.31 nm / 45.7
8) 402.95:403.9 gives 0.01 nm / 58.8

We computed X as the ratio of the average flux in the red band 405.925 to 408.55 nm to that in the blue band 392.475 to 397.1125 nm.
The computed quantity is 1.7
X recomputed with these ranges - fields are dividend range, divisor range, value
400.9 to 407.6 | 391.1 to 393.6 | 1.61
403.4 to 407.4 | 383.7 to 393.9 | 1.33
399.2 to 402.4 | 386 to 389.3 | 1.27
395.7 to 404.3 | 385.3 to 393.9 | 1.19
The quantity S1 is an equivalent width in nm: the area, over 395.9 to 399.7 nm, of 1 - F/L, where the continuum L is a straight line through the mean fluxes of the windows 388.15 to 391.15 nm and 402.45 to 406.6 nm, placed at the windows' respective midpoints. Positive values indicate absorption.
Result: 0.65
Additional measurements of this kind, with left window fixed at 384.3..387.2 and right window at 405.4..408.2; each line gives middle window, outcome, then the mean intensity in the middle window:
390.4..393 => 0.366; 47.8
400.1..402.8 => -0.147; 62.2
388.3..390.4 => 0.331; 46.3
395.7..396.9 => 0.469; 34.9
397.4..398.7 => 0.099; 53.4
